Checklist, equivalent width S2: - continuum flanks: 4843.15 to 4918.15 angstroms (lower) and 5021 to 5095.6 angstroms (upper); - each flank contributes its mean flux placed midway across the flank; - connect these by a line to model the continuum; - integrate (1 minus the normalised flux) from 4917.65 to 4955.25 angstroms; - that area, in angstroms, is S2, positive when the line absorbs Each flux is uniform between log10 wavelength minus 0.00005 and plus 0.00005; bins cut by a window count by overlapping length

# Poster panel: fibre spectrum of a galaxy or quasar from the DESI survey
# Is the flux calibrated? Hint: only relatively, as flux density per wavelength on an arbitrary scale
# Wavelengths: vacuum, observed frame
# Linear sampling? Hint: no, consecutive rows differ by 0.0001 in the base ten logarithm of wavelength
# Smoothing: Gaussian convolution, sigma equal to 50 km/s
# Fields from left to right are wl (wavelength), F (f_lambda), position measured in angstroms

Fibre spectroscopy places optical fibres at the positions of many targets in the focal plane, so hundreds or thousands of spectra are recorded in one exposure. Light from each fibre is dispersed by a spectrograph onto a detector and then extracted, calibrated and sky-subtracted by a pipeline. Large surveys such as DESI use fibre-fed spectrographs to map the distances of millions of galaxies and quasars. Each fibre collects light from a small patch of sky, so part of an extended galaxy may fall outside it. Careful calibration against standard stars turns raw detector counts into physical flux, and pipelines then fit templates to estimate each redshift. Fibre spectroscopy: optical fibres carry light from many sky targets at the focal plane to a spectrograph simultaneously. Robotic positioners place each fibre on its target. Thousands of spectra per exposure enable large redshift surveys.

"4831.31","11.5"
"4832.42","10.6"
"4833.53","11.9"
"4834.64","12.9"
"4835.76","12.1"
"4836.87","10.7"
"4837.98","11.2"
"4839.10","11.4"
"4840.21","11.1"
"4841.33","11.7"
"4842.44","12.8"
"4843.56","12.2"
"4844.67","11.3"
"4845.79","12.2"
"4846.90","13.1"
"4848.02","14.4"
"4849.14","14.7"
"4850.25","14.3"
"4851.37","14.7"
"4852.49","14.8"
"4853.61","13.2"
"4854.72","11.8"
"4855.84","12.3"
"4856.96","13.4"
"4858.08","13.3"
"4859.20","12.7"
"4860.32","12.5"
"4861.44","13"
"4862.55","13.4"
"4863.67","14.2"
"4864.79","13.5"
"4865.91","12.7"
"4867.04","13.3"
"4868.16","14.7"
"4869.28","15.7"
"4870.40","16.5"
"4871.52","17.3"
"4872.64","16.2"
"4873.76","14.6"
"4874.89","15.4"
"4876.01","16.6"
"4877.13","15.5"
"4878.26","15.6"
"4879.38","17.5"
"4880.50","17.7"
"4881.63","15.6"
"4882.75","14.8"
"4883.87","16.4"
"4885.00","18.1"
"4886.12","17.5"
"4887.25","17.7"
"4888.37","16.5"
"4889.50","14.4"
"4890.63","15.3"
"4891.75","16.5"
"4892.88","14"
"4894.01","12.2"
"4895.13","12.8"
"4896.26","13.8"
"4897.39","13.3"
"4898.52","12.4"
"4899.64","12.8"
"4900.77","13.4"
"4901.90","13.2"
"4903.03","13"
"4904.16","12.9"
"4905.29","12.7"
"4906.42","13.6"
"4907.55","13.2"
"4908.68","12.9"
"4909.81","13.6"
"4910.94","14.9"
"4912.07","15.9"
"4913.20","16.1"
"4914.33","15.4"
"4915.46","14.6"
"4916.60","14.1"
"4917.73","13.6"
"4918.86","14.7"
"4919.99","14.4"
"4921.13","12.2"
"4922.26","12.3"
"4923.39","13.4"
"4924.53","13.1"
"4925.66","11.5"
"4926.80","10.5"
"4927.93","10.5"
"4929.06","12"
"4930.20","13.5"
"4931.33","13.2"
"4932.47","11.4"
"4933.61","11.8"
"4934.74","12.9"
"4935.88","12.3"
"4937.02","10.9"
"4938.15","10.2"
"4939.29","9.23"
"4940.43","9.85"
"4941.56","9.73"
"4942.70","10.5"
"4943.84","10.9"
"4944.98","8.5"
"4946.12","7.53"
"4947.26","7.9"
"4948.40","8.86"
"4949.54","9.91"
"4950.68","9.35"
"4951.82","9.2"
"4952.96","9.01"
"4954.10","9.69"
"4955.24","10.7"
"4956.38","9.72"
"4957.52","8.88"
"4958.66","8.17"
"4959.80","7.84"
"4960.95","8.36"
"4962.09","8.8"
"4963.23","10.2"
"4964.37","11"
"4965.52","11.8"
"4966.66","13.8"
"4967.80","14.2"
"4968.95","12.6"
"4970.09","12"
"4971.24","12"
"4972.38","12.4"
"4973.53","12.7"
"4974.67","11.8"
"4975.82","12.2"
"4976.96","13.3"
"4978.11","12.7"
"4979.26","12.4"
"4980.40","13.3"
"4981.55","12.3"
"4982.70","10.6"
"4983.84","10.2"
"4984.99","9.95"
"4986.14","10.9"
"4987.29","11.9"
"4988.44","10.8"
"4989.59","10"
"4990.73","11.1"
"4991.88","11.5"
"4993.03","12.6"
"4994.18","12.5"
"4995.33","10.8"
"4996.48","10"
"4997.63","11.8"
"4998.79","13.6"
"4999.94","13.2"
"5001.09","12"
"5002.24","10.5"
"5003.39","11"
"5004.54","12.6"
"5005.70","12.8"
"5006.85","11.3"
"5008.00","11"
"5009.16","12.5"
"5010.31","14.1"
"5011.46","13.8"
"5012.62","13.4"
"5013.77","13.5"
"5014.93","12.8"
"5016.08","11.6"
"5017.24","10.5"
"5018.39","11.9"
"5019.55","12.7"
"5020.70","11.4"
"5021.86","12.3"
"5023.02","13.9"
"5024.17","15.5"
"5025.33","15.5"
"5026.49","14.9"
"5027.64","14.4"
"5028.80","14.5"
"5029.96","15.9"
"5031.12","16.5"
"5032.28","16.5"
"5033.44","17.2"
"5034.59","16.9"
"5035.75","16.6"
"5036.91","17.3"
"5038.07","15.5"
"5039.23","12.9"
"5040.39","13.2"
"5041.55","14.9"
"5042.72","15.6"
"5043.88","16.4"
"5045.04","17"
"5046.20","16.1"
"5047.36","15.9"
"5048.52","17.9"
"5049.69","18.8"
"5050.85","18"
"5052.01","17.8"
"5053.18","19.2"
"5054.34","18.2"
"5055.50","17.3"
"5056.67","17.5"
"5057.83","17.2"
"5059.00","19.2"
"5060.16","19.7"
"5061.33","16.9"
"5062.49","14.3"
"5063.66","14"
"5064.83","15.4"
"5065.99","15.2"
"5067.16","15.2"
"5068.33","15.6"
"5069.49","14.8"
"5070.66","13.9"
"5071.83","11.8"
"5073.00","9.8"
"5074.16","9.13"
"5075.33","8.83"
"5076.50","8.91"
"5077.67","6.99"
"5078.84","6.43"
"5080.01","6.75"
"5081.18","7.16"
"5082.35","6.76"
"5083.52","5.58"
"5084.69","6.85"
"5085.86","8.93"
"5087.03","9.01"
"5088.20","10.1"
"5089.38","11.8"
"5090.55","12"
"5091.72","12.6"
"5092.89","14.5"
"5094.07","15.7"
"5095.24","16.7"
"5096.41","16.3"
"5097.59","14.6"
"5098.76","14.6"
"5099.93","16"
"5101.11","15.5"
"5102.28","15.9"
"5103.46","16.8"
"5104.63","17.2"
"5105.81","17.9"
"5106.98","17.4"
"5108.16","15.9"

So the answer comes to 8.6 angstroms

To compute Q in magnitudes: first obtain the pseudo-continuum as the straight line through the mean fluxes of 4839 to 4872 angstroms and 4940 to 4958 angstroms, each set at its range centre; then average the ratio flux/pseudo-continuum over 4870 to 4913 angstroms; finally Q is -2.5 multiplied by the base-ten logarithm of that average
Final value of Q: -0.25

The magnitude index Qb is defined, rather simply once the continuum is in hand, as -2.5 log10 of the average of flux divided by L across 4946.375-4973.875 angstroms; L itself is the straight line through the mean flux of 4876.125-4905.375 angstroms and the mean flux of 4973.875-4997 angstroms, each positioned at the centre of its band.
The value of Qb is 0.20 mag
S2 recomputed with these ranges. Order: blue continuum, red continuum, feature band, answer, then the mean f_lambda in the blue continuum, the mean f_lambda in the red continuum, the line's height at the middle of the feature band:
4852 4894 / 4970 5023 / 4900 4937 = 1.8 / 14.9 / 12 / 13.9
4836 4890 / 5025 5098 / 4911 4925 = 0.0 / 14.2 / 14.1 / 14.2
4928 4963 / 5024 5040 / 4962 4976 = -0.6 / 10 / 15.7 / 11.6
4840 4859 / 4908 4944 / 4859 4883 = -3.9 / 13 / 12.6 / 12.9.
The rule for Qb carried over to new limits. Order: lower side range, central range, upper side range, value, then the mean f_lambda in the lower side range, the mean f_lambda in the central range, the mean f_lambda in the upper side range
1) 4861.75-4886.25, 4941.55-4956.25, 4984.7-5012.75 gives 0.381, 15.5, 9.36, 11.8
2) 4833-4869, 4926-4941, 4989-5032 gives 0.125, 12.9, 11.4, 12.7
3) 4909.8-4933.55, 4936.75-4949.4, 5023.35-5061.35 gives 0.419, 13.3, 9.44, 16.6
